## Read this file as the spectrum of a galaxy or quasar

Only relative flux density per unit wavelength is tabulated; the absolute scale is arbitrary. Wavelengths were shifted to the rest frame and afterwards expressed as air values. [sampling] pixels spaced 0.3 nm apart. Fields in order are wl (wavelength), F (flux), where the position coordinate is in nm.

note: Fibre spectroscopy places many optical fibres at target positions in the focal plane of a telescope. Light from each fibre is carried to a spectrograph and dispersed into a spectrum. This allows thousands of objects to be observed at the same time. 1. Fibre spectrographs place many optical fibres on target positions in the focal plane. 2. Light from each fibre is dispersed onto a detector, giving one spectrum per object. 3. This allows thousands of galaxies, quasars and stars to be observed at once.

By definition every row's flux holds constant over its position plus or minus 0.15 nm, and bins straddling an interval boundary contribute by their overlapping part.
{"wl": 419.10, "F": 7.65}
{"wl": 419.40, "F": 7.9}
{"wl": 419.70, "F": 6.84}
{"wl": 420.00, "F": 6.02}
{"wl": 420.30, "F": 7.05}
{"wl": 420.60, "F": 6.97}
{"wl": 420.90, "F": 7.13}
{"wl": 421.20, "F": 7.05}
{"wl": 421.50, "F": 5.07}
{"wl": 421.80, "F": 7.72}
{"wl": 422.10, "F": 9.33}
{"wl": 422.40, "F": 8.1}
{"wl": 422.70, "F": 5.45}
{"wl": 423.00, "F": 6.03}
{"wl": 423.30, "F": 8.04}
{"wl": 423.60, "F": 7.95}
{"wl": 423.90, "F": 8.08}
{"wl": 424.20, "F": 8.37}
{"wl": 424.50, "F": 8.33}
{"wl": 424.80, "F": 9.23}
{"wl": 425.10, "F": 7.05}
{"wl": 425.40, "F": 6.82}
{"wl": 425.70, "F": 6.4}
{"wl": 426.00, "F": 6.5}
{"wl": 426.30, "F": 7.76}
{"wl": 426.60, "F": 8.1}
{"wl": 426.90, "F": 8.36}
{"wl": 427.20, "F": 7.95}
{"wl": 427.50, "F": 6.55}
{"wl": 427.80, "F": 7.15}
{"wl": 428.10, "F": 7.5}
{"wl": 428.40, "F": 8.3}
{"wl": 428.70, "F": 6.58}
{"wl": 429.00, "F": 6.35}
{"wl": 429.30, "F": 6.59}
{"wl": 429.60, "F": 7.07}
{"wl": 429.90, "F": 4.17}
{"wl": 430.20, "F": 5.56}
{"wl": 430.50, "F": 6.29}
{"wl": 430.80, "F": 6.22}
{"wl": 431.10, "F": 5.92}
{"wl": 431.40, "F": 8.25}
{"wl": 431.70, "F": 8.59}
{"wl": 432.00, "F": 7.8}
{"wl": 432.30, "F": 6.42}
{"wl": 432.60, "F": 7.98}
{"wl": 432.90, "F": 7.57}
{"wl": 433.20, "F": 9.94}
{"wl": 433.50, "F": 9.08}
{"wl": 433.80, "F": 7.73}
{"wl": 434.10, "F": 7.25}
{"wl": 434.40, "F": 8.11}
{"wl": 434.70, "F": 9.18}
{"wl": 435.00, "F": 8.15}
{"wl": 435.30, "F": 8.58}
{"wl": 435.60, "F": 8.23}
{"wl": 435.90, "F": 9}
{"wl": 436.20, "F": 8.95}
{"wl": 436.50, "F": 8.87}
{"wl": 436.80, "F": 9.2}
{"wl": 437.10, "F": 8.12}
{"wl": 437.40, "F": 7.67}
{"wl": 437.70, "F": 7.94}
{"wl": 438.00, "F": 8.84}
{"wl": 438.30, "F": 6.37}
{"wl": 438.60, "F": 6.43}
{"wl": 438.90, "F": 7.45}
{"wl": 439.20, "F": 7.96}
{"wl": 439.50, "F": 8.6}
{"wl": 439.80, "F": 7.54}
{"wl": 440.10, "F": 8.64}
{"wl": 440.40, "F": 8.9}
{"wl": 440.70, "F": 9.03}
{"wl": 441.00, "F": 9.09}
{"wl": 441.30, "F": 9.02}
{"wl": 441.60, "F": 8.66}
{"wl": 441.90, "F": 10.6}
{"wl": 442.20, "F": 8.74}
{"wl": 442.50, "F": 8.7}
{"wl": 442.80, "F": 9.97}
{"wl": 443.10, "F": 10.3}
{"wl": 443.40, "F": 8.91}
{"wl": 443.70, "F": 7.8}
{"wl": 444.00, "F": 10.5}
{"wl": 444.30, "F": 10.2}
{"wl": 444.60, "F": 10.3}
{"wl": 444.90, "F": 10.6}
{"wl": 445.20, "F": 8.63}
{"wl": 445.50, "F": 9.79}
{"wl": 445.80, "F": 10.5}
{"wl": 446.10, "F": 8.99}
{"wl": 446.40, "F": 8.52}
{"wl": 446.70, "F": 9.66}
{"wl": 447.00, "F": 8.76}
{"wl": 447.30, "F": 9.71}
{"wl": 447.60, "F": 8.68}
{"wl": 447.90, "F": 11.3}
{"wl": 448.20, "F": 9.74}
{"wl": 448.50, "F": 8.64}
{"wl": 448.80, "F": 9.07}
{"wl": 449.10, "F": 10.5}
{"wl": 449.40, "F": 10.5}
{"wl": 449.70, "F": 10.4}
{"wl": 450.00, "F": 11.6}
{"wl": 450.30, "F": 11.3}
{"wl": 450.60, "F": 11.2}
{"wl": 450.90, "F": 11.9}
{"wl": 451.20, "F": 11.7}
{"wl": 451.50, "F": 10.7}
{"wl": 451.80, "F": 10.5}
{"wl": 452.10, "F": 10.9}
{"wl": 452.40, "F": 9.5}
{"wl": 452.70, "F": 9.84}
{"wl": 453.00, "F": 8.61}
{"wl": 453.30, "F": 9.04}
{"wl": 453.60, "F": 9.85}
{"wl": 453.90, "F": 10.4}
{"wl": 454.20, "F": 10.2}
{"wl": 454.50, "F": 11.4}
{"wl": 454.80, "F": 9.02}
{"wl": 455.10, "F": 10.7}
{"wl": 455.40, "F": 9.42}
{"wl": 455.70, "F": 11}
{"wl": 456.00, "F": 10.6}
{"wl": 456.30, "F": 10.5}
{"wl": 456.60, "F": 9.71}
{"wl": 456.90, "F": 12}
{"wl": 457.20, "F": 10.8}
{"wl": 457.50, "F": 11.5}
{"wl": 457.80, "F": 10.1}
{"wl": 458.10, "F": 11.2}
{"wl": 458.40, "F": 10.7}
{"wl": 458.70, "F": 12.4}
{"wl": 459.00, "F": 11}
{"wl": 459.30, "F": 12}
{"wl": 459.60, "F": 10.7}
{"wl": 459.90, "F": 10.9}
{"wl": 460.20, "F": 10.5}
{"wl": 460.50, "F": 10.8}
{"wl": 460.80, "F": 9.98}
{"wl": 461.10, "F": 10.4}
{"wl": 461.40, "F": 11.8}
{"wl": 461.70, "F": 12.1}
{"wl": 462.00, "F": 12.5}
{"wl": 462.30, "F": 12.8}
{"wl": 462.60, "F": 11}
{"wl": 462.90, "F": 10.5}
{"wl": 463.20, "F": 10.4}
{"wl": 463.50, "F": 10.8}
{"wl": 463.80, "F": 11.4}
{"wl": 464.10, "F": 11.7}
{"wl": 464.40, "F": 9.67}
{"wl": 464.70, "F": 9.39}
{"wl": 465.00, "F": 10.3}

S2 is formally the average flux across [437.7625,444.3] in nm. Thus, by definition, 8.69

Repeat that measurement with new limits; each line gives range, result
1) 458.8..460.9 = 10.9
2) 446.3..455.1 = 10.1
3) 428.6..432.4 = 6.6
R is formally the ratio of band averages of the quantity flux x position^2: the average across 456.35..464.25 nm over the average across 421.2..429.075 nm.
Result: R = 1.76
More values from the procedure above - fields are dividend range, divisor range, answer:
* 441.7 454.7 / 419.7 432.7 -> 1.54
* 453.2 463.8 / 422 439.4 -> 1.61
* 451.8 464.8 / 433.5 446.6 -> 1.32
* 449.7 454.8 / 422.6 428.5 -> 1.58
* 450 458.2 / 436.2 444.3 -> 1.29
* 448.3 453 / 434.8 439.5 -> 1.37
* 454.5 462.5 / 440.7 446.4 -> 1.24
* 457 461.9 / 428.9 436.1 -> 1.66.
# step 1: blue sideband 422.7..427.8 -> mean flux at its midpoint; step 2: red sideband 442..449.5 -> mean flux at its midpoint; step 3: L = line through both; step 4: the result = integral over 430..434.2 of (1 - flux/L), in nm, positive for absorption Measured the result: 0.398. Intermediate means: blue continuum 7.52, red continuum 9.56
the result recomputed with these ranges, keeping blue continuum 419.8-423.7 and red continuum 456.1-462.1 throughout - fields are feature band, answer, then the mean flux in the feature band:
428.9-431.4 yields 0.57 nm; 6.15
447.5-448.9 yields 0.05 nm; 9.53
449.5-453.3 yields -0.14 nm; 10.6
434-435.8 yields 0.04 nm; 8.3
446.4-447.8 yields 0.08 nm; 9.2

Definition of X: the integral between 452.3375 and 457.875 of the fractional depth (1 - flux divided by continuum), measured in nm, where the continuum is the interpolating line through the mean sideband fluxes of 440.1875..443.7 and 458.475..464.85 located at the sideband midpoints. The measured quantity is 0.118 nm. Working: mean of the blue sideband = 9.19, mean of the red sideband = 11.1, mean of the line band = 10.2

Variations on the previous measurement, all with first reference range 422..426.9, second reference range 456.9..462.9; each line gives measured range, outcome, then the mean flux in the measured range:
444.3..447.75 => 0.106 nm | 9.5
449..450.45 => -0.098 nm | 10.9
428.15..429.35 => 0.150 nm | 7.03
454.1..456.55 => 0.096 nm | 10.3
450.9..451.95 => -0.076 nm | 11.1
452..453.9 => 0.155 nm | 9.65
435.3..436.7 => 0.004 nm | 8.76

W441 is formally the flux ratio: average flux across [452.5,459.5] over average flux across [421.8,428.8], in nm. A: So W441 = 1.39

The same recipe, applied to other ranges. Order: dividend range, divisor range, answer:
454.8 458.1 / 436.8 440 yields 1.36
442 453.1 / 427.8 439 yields 1.30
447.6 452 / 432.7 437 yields 1.24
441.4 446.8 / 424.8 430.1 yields 1.35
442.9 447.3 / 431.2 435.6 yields 1.17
